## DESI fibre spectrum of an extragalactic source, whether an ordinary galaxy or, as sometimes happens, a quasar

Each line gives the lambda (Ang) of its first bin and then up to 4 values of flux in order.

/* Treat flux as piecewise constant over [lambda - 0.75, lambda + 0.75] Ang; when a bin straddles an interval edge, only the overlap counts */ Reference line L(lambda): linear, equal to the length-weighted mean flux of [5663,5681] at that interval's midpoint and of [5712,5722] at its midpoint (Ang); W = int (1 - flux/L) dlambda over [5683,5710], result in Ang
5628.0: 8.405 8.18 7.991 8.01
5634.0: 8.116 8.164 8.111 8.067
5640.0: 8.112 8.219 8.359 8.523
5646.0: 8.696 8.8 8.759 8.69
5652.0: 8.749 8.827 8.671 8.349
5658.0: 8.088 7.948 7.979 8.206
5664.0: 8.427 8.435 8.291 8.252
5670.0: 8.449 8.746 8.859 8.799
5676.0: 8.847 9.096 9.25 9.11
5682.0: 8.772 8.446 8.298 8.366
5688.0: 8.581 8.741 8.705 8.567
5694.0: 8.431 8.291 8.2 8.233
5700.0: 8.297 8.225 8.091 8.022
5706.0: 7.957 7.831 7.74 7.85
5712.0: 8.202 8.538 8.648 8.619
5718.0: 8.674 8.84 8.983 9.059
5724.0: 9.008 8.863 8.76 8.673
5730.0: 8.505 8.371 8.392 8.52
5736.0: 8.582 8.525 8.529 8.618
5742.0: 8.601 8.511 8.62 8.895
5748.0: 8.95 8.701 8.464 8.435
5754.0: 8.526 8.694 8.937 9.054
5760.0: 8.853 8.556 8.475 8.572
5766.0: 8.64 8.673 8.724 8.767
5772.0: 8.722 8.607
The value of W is 1.3 Ang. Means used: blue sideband 8.7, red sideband 8.69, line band 8.27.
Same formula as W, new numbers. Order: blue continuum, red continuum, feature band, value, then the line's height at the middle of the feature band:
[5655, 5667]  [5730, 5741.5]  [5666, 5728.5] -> -1.2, 8.37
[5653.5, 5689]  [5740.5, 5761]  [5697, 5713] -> 1.0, 8.61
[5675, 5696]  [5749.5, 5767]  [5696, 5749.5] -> 1.1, 8.67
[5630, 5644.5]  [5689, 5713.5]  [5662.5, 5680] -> -1.0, 8.18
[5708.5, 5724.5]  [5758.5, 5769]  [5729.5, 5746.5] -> 0.1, 8.61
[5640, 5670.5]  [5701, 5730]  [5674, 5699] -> -0.6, 8.44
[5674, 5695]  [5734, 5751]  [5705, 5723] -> 0.6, 8.67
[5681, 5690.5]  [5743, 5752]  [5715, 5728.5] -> -0.3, 8.63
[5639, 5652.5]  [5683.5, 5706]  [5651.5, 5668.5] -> 0.3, 8.48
